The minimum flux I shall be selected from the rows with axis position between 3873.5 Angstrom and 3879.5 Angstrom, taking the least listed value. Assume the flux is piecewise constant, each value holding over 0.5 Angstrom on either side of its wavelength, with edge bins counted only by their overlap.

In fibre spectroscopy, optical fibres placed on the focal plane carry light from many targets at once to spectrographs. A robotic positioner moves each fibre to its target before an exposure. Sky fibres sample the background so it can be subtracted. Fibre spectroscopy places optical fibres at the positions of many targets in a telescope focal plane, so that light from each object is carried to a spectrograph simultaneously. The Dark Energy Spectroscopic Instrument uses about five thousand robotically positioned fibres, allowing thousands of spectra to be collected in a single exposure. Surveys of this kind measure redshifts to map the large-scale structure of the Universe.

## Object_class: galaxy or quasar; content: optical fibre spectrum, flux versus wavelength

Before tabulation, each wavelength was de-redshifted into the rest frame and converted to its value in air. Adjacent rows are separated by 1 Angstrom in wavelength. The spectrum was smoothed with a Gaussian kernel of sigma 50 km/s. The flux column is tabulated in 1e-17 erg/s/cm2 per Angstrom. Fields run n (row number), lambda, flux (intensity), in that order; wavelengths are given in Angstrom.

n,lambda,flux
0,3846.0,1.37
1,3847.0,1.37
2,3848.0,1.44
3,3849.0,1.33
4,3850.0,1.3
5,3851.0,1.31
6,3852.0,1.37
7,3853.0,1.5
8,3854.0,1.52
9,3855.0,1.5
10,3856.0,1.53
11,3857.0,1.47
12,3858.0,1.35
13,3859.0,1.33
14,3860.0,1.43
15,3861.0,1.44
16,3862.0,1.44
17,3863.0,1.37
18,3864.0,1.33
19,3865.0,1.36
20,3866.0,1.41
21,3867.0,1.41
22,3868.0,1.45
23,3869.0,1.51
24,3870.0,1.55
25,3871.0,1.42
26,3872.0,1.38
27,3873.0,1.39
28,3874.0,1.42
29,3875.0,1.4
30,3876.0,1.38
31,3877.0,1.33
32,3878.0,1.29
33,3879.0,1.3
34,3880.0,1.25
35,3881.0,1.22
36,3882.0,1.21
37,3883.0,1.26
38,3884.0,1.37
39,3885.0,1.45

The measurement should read 1.29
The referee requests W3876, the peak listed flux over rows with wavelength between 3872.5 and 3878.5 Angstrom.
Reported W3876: 1.42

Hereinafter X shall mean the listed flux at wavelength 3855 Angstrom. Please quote 1.5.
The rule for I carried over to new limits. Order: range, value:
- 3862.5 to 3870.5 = 1.33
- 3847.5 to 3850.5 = 1.3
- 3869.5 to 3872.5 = 1.38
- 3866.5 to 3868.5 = 1.41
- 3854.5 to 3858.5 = 1.35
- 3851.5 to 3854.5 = 1.37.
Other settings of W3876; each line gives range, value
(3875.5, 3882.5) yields 1.38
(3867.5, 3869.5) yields 1.51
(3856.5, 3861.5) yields 1.47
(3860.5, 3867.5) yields 1.44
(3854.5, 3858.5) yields 1.53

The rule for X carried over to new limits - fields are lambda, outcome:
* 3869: 1.51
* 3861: 1.44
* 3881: 1.22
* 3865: 1.36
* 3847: 1.37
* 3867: 1.41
